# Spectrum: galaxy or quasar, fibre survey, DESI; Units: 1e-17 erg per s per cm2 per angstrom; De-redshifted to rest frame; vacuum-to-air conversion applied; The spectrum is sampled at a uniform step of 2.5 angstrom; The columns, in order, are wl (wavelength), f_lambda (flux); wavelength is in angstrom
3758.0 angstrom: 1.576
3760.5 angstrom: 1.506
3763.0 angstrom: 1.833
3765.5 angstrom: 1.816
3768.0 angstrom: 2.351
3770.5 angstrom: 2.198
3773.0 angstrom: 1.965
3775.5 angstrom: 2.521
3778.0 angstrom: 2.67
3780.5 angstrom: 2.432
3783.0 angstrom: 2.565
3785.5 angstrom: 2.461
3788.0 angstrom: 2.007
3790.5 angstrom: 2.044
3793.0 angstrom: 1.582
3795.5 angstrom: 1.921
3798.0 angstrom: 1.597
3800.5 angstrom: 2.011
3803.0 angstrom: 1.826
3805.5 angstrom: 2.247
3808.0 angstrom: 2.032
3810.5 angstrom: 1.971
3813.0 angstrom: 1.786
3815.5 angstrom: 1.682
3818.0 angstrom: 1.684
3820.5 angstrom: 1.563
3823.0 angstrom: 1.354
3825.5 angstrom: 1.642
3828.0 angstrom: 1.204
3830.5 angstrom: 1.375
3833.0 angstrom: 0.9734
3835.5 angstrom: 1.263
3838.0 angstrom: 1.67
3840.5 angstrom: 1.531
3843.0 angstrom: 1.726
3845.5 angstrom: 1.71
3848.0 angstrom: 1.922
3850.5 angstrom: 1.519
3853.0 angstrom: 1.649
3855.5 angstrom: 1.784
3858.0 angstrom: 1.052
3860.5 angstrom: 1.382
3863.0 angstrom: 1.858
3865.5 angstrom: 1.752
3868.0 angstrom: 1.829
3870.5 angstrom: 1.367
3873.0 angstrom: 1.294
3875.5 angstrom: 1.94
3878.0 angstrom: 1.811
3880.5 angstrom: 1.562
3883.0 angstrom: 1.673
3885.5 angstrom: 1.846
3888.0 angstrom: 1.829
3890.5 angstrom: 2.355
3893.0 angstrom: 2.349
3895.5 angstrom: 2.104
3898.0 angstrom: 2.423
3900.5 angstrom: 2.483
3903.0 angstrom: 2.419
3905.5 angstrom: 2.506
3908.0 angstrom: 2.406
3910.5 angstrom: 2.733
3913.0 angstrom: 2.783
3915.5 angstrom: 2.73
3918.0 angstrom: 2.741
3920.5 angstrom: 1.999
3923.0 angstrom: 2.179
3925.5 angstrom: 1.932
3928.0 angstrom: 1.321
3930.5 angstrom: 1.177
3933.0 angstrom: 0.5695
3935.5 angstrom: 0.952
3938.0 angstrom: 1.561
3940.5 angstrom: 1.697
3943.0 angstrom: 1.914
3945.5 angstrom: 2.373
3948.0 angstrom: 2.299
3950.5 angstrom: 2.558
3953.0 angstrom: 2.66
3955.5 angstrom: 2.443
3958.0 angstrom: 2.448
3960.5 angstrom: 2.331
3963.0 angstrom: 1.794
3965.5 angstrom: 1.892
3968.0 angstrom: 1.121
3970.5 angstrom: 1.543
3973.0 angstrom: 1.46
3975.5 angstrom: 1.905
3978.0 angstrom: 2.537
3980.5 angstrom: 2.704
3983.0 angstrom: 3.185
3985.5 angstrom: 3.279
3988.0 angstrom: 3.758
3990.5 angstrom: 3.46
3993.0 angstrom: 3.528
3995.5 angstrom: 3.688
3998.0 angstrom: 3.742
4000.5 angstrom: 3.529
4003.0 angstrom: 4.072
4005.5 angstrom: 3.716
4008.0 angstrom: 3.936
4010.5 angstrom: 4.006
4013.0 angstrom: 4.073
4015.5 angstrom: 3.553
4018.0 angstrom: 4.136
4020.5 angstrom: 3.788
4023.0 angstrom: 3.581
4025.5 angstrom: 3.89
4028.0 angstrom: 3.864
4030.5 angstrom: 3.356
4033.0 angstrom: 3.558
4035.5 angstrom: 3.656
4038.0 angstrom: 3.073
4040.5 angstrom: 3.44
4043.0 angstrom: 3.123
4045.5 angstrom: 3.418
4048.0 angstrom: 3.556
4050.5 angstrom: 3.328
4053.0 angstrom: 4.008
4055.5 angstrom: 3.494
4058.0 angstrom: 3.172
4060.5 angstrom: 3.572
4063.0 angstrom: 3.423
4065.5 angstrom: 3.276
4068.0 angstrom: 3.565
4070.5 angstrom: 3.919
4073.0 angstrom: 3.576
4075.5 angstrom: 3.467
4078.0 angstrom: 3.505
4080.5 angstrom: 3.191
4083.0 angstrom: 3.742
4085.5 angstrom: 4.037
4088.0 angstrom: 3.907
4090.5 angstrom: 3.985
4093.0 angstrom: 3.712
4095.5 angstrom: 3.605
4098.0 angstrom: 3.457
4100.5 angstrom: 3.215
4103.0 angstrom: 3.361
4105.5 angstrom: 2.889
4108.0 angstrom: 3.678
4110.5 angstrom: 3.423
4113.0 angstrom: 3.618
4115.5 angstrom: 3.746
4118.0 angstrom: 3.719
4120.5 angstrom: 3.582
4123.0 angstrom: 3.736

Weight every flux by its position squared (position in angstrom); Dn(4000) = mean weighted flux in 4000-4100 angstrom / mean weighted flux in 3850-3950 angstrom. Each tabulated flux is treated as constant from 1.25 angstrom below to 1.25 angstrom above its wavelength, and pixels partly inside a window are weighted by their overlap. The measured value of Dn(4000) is 2.05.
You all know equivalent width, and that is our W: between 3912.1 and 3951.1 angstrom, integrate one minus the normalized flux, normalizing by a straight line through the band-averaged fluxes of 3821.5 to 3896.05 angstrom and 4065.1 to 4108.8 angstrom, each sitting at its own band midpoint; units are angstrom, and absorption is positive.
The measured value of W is 5.8 angstrom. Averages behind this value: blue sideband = 1.64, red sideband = 3.56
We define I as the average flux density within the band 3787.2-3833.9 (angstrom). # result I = 1.71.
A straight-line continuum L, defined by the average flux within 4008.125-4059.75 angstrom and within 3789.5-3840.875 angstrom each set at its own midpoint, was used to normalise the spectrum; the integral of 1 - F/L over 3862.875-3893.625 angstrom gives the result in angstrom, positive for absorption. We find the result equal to 6.0 angstrom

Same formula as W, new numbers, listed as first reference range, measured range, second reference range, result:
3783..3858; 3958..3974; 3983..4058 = 6.94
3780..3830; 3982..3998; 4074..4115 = -3.06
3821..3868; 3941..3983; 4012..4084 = 8.51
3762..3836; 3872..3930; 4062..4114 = 7.98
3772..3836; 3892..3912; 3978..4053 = 1.71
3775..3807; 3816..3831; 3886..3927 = 4.86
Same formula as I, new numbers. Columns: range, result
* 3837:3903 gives 1.8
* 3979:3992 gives 3.27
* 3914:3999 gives 2.28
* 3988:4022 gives 3.78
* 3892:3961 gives 2.14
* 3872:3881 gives 1.67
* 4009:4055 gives 3.63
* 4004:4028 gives 3.86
